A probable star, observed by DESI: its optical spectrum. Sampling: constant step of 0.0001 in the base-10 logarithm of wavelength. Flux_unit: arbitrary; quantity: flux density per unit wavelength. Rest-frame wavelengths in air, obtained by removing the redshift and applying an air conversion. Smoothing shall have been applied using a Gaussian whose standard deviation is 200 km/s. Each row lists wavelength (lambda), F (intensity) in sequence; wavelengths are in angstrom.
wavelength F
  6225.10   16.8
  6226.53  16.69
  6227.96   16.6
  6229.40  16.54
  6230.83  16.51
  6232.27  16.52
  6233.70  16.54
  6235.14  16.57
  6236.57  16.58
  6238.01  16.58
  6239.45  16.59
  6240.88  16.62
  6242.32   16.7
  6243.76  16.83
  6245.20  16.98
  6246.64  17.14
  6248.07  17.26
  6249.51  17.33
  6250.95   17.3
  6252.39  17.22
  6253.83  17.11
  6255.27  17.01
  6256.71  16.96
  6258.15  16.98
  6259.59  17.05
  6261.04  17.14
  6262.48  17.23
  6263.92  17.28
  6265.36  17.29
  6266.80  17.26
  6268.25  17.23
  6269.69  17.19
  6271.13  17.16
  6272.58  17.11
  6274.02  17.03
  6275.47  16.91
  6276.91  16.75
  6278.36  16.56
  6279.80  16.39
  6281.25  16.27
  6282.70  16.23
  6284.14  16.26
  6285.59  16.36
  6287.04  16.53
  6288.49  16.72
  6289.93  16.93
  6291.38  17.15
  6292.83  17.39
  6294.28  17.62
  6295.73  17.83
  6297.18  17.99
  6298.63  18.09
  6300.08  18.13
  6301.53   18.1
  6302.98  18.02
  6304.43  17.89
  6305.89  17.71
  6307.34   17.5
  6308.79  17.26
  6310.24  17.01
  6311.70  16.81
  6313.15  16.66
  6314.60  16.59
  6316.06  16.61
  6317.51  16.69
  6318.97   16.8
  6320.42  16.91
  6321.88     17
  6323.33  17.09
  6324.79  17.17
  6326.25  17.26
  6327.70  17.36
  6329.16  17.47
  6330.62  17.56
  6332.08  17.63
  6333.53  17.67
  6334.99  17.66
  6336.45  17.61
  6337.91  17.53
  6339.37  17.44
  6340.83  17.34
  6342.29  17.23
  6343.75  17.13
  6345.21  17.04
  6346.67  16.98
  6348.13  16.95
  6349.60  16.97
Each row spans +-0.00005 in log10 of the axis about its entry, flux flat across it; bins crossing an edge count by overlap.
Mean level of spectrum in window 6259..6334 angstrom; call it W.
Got 17.1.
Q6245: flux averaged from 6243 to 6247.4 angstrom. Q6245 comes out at 17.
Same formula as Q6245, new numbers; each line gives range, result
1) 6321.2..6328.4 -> 17.2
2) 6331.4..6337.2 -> 17.7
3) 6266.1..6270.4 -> 17.2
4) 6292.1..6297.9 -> 17.7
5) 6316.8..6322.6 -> 16.8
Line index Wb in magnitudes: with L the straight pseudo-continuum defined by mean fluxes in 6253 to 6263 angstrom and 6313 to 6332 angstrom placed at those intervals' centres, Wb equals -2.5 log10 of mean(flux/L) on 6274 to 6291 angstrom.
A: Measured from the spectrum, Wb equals 0.03 mag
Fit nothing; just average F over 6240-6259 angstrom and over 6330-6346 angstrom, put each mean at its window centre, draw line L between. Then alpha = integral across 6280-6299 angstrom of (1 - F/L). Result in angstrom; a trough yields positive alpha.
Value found 0.3 angstrom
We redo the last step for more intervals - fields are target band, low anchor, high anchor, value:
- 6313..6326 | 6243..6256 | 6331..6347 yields 0.36 angstrom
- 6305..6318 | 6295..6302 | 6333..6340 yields 0.64 angstrom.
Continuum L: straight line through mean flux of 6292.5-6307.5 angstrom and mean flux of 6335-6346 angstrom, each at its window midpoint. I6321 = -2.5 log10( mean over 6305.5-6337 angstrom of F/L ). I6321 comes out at 0.03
